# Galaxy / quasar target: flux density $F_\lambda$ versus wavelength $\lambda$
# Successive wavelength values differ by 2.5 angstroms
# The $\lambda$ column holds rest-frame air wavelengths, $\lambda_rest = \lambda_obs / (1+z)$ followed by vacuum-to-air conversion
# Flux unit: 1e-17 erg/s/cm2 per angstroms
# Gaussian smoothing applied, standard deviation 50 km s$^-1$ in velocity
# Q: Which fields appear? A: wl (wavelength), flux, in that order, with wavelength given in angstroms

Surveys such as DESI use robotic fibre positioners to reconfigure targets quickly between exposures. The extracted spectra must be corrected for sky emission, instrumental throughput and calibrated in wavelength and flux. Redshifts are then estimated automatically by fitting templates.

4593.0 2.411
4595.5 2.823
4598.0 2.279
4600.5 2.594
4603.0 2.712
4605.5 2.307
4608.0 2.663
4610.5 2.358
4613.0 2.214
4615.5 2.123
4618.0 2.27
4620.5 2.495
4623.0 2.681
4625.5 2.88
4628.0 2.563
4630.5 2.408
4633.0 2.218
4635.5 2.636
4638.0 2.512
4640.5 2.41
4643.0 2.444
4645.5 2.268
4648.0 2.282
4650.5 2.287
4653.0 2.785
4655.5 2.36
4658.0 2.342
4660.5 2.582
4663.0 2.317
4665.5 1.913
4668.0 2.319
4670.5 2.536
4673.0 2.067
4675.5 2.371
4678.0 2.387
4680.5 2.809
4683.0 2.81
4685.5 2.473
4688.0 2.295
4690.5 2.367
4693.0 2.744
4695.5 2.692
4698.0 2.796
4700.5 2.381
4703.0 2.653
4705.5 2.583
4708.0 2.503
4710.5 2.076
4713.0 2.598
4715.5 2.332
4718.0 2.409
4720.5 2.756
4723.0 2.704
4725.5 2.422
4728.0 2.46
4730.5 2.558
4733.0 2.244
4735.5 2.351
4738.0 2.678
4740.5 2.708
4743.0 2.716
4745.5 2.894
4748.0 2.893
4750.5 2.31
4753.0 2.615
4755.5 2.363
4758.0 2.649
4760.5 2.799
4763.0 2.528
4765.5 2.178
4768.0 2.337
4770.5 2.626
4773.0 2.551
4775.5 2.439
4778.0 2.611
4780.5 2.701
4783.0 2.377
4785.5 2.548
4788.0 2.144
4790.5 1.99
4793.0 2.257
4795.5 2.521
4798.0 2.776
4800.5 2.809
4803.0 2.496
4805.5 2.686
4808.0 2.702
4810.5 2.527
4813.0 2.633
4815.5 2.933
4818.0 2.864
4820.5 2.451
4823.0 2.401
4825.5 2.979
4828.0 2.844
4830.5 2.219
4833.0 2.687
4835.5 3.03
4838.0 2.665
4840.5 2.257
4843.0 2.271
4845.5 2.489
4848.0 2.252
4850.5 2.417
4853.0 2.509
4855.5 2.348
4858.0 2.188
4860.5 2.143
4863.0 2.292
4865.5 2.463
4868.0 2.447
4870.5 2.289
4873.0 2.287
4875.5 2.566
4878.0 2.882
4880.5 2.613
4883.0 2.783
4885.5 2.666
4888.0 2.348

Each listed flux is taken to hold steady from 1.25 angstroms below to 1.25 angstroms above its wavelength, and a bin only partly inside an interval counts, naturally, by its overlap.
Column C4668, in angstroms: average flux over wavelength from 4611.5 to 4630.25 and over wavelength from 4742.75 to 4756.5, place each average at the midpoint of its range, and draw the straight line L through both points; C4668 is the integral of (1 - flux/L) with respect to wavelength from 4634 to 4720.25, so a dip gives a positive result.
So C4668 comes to 2.7 angstroms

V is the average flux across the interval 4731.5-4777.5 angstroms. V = 2.55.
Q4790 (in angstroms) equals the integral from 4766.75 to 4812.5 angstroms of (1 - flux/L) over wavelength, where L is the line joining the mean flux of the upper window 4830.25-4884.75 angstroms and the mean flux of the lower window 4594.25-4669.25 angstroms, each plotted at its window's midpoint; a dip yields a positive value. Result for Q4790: -1.0 angstroms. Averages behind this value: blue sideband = 2.43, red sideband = 2.47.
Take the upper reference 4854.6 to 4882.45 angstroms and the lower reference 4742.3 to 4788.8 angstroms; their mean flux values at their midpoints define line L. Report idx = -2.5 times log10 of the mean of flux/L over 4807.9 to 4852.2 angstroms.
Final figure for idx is -0.05 mag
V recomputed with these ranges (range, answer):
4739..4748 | 2.79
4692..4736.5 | 2.51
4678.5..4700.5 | 2.6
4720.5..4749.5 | 2.61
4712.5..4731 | 2.53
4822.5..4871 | 2.46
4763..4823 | 2.53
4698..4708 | 2.57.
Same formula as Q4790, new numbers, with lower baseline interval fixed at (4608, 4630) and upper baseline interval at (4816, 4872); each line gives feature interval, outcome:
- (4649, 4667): 0.70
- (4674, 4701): -1.00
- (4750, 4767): -0.16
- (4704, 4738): -0.01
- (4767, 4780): -0.27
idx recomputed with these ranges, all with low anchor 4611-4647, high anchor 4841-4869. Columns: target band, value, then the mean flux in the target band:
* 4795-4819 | -0.14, 2.7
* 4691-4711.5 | -0.06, 2.55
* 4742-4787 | -0.08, 2.56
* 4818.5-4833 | -0.11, 2.6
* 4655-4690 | 0.01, 2.4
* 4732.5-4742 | -0.06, 2.52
